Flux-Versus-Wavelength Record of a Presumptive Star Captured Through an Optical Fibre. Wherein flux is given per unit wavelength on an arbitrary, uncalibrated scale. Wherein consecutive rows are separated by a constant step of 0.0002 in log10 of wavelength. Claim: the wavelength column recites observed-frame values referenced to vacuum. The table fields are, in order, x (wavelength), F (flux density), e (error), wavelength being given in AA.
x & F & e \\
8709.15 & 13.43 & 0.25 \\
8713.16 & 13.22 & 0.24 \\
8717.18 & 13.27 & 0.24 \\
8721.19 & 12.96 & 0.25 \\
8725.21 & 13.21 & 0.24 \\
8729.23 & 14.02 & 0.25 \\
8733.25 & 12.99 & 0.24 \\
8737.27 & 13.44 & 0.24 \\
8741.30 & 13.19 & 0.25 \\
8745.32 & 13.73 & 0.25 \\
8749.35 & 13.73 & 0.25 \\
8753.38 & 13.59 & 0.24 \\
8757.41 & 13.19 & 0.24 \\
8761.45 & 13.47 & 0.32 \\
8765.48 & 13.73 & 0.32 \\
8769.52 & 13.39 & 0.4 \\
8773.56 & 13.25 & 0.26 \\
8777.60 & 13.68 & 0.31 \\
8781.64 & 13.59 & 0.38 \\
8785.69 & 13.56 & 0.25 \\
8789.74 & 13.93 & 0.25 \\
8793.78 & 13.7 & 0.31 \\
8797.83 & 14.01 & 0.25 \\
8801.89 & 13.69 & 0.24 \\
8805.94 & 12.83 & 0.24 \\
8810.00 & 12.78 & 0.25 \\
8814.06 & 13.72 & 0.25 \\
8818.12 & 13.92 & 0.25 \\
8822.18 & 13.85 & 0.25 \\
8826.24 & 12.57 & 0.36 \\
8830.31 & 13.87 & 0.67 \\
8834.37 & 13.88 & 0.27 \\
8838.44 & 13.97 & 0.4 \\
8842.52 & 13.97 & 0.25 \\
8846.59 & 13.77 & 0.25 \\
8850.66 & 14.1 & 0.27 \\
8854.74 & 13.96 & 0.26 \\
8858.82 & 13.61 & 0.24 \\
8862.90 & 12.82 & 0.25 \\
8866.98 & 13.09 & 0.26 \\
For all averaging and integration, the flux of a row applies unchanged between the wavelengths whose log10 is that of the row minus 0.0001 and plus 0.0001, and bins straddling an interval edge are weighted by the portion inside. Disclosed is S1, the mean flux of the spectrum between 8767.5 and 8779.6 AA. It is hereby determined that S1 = 13.4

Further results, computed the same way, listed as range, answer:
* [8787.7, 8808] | 13.6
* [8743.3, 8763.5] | 13.5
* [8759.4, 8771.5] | 13.5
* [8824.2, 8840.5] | 13.6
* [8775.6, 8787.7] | 13.6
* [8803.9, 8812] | 12.8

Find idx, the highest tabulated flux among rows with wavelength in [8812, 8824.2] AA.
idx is 13.92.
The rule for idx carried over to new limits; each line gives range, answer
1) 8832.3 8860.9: 14.1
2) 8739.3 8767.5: 13.73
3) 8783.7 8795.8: 13.93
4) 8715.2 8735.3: 14.02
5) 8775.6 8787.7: 13.68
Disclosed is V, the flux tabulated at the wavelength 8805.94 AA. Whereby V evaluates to 12.83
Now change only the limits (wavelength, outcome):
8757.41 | 13.19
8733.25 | 12.99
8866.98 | 13.09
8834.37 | 13.88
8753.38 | 13.59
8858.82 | 13.61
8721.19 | 12.96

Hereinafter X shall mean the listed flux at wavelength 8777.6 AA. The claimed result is 13.68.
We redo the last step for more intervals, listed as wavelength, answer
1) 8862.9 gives 12.82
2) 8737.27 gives 13.44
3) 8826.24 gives 12.57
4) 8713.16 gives 13.22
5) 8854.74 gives 13.96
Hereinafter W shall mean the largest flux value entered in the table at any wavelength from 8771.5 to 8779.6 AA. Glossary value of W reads 13.68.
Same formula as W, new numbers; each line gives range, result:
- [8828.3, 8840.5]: 13.97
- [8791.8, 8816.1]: 14.01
